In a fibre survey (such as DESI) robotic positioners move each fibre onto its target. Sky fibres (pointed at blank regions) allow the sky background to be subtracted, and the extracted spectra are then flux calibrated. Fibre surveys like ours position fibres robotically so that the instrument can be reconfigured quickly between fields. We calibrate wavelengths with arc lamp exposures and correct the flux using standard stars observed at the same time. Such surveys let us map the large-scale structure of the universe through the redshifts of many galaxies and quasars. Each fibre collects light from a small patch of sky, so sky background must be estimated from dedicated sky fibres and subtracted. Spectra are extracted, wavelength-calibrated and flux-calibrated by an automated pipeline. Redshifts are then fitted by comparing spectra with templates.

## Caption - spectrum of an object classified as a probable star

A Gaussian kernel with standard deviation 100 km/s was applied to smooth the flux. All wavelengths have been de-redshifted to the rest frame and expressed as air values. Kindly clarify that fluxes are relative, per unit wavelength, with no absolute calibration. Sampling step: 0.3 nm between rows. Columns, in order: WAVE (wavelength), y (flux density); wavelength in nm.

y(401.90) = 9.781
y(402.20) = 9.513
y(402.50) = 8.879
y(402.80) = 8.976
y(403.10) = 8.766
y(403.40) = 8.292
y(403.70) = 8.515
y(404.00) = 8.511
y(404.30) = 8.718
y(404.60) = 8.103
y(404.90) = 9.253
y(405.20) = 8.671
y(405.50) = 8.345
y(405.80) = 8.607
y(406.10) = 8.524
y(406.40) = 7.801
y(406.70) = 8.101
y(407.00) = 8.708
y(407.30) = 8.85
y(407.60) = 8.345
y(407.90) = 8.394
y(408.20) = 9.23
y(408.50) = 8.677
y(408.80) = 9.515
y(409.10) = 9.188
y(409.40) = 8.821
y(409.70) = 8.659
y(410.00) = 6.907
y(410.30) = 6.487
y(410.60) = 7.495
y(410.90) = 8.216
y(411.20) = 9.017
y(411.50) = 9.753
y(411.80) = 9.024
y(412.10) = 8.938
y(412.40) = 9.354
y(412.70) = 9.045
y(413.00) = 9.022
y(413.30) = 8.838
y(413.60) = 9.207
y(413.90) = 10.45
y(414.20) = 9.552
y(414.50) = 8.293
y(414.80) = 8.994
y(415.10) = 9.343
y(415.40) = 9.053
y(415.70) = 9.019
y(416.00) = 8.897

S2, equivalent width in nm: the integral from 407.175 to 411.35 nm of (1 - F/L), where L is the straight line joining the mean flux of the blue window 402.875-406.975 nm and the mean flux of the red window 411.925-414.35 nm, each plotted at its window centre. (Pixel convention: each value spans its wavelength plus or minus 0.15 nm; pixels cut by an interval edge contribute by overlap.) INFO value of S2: 0.234 nm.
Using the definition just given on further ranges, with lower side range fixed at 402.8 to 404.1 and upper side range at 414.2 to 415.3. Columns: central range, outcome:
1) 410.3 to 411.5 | 0.085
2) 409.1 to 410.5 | 0.148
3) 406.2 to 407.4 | 0.047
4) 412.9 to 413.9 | -0.034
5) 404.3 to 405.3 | -0.007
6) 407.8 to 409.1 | -0.037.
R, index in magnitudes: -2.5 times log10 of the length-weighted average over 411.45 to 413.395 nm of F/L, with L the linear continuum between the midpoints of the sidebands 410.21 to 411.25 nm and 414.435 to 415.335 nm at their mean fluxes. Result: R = -0.11 mag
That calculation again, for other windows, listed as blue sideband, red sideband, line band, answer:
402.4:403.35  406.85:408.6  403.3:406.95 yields 0.04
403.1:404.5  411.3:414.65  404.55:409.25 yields 0.01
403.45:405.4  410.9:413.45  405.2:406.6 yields 0.04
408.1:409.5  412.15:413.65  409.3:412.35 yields 0.09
